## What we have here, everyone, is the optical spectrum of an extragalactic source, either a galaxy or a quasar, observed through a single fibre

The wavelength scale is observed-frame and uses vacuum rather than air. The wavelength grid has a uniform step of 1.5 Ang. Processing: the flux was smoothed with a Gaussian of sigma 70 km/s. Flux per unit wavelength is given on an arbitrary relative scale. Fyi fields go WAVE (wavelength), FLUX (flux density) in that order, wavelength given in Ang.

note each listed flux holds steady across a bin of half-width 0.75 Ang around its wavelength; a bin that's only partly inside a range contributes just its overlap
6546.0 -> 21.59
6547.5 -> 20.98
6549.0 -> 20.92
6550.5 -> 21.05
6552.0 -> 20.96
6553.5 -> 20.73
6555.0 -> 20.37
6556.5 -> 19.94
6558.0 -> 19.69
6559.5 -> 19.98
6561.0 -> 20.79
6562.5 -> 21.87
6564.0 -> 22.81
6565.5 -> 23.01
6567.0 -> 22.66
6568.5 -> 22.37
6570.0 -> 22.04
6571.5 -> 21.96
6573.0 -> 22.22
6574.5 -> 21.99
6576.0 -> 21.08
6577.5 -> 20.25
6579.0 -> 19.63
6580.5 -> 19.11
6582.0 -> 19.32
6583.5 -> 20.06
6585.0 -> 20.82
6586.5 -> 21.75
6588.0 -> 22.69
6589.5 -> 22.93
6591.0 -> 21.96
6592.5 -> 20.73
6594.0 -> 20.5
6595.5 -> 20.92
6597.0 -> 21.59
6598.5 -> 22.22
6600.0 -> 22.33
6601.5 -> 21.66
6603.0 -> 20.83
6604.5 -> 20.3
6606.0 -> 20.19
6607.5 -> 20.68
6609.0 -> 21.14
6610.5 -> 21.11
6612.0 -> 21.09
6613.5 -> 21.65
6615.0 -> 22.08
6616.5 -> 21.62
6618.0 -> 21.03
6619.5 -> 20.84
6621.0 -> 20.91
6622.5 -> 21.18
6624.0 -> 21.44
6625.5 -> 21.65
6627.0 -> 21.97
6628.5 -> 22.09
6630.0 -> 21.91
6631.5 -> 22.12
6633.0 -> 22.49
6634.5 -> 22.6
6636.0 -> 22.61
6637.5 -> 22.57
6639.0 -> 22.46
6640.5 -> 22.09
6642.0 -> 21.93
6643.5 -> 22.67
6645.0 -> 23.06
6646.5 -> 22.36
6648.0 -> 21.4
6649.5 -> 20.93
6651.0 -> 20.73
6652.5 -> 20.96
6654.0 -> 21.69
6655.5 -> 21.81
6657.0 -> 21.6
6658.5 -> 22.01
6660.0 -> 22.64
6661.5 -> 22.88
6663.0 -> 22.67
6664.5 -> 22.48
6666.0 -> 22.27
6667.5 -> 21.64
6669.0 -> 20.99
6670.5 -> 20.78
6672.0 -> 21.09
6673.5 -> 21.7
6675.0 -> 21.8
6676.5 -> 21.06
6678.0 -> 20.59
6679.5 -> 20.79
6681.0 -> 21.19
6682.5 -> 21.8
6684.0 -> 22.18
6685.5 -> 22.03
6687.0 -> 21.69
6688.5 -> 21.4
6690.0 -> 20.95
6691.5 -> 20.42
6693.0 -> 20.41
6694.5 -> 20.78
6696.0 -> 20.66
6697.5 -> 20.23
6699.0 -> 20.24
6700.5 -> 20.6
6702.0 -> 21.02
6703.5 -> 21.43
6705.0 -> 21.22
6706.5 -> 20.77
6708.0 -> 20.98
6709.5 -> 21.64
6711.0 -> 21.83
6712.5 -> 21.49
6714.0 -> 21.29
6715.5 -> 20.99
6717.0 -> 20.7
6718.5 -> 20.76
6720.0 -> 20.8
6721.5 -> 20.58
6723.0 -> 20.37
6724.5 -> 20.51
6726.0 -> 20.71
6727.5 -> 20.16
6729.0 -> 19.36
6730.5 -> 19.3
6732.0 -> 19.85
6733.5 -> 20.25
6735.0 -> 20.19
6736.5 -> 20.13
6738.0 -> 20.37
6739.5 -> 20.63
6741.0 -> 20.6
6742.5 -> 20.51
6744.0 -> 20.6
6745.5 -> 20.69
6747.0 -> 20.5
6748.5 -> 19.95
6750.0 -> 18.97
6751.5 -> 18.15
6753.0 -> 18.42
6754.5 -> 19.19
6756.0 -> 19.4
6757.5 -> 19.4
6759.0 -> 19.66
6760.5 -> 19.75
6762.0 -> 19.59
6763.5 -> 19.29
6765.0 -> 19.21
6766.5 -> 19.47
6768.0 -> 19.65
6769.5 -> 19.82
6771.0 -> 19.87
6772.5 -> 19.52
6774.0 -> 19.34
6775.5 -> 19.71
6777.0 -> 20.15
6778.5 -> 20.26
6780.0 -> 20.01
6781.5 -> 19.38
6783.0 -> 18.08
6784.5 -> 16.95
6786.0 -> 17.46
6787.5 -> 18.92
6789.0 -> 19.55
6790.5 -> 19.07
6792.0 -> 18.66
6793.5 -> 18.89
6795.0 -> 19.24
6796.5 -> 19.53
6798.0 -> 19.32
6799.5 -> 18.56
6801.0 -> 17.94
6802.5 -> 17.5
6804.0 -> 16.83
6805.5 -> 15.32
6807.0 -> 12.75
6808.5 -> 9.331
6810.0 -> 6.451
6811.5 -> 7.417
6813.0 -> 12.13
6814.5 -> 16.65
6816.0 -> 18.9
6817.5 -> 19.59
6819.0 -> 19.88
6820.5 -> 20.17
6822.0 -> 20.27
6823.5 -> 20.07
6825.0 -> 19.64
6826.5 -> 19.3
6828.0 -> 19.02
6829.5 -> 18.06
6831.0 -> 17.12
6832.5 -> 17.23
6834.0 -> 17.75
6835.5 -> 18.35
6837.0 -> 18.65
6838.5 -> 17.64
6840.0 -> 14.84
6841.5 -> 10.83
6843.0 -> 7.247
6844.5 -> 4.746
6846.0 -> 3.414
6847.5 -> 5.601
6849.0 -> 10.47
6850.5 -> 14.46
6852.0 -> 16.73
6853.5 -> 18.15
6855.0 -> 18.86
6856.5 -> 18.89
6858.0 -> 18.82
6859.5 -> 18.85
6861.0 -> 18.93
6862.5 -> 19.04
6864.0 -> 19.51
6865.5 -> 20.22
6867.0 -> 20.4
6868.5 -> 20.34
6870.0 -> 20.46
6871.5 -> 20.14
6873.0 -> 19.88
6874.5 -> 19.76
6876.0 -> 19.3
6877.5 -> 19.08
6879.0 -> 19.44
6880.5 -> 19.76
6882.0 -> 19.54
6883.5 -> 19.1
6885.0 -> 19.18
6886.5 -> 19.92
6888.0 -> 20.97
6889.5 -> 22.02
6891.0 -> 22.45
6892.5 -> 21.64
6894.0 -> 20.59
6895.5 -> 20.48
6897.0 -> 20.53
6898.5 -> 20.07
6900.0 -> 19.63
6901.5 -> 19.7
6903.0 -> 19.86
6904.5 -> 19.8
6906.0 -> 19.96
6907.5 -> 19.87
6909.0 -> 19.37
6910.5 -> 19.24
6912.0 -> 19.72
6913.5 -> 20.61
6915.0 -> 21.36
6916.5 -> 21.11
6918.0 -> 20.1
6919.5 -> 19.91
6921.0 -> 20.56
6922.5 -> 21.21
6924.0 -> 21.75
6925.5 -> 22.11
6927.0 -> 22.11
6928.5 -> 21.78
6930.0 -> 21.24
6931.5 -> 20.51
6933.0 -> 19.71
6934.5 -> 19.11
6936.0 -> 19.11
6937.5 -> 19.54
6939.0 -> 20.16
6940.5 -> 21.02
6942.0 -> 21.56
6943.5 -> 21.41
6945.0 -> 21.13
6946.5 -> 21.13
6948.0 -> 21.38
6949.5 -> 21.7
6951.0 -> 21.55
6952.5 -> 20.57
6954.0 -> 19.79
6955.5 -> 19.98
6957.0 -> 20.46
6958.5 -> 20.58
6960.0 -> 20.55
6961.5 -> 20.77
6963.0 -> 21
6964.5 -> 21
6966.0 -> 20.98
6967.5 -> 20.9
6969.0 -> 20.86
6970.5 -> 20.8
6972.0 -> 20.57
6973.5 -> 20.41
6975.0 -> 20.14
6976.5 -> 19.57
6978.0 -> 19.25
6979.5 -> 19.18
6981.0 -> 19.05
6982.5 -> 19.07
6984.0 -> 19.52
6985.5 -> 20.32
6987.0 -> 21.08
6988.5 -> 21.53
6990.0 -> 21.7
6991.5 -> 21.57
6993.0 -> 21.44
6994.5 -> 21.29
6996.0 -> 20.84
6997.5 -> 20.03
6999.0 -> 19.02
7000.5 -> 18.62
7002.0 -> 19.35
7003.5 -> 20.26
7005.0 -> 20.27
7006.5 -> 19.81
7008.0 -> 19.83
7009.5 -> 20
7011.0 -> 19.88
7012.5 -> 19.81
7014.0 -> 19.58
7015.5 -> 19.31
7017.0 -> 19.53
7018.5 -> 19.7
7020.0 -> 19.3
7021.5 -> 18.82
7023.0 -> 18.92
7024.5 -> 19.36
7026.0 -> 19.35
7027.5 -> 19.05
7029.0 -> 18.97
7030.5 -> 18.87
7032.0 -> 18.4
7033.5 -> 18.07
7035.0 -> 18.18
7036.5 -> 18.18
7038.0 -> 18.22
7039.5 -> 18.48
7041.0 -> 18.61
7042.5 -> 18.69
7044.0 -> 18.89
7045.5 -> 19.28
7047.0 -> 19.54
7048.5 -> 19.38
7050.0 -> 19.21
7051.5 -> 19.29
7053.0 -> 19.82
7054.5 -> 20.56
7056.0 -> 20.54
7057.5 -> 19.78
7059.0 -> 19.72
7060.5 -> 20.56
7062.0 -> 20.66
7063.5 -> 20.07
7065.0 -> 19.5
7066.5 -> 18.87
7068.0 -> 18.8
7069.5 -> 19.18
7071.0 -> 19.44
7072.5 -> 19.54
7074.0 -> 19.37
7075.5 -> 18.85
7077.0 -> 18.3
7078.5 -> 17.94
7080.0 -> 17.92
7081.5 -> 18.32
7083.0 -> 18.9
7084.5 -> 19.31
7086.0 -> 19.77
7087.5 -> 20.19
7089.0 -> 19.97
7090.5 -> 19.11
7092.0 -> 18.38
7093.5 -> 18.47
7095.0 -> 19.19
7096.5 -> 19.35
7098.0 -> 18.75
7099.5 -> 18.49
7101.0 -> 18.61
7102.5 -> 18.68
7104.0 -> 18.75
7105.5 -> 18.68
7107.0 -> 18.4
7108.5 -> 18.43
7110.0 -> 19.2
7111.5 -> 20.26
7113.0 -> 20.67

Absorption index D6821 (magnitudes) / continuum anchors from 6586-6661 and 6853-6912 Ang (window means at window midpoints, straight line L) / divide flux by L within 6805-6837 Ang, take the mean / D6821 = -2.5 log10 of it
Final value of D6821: 0.22 mag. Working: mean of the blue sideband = 21.7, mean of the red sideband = 19.8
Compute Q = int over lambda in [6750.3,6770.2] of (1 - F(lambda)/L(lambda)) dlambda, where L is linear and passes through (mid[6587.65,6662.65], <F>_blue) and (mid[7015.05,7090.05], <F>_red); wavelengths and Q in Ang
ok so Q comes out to 1.53 Ang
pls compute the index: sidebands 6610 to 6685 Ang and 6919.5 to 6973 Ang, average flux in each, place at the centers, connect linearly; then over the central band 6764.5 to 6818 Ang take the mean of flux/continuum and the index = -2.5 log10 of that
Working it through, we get 0.21 mag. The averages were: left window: 21.7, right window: 20.8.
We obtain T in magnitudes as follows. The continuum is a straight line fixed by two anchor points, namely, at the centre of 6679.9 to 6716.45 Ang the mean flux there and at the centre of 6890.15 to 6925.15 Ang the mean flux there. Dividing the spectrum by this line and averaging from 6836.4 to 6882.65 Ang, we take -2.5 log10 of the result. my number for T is 0.24 mag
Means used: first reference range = 21.1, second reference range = 20.4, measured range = 16.6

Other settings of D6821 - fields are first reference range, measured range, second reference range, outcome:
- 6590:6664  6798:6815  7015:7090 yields 0.43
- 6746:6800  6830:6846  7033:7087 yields 0.35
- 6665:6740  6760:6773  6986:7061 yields 0.06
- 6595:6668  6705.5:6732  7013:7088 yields 0.03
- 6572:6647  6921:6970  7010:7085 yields -0.06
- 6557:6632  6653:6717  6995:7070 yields -0.02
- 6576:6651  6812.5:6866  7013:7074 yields 0.23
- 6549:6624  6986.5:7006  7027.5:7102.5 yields -0.06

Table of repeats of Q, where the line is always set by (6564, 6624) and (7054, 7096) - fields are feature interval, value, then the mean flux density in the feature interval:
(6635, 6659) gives -1.0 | 21.9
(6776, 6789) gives 1.0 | 19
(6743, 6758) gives 0.8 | 19.5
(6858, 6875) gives 0.4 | 19.7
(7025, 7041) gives 0.7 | 18.6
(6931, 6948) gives -0.5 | 20.4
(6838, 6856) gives 7.4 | 11.9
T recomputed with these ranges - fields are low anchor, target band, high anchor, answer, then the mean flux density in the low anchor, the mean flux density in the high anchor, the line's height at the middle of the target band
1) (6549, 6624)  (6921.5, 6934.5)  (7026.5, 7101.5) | -0.08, 21.2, 19.1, 19.7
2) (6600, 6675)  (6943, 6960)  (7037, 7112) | -0.05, 21.7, 19.2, 19.9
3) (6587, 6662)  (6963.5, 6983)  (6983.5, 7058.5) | -0.02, 21.7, 19.6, 19.9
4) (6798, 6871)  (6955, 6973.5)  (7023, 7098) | -0.16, 16.2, 19.1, 17.9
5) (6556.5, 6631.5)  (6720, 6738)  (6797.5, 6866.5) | -0.11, 21.3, 15.9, 18.2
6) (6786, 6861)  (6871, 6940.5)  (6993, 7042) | -0.16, 16.1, 19.3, 17.5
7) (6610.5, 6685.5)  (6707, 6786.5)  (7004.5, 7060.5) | 0.06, 21.8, 19.3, 21.1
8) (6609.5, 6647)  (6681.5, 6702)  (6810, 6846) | -0.06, 21.9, 15.9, 20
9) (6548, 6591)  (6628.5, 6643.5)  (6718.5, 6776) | -0.08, 21.2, 19.9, 20.7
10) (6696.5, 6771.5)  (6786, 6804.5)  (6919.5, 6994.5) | 0.09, 20.2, 20.7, 20.3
